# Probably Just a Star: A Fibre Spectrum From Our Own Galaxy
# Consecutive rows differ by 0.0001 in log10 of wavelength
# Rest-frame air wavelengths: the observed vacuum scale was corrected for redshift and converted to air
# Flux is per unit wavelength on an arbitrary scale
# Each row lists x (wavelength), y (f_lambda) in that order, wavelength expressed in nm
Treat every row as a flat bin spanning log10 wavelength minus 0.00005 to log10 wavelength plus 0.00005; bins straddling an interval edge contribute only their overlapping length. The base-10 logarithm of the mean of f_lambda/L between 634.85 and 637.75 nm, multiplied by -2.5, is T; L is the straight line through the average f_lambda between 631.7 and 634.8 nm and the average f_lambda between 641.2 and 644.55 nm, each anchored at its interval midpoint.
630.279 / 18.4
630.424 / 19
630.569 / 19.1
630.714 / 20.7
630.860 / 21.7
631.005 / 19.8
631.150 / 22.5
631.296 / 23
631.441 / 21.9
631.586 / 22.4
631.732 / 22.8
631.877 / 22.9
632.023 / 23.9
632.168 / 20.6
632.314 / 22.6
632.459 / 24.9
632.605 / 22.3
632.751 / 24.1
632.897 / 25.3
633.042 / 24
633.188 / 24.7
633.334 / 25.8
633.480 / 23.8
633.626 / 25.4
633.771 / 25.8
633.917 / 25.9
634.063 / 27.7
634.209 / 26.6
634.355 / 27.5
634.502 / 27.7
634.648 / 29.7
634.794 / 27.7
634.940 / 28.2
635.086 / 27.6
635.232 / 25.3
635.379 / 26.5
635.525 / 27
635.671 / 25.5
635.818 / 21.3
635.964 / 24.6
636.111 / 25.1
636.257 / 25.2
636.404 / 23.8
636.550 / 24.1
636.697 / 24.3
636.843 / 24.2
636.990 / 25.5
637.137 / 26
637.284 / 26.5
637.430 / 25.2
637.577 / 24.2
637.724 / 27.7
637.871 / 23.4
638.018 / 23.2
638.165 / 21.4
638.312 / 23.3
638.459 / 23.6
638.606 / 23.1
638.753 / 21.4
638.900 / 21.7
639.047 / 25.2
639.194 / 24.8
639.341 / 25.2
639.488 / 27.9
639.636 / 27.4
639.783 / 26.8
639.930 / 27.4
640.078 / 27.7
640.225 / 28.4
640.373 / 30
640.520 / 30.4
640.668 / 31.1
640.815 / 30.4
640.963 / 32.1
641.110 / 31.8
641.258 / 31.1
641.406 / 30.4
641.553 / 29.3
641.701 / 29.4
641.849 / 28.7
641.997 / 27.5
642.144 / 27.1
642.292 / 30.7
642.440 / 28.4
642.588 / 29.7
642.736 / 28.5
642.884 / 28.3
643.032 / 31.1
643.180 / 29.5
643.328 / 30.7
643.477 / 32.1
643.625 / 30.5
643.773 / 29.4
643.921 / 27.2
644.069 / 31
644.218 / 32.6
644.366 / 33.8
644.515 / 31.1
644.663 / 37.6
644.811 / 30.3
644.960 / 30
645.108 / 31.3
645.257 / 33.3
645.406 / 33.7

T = 0.05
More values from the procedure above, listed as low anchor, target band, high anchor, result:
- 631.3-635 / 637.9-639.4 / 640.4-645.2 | 0.203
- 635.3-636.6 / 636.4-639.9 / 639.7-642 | 0.096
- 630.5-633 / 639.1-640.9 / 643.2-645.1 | 0.009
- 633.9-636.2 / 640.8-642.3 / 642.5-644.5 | -0.013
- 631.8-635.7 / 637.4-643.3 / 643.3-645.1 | 0.071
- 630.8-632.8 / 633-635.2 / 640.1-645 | -0.101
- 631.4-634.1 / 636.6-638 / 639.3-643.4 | 0.069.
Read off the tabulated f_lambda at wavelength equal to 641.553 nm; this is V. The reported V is 29.3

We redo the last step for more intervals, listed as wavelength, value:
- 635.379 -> 26.5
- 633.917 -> 25.9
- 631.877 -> 22.9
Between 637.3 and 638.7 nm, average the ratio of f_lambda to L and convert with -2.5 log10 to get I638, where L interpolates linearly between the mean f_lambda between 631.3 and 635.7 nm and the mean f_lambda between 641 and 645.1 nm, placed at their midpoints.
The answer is 0.15 mag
